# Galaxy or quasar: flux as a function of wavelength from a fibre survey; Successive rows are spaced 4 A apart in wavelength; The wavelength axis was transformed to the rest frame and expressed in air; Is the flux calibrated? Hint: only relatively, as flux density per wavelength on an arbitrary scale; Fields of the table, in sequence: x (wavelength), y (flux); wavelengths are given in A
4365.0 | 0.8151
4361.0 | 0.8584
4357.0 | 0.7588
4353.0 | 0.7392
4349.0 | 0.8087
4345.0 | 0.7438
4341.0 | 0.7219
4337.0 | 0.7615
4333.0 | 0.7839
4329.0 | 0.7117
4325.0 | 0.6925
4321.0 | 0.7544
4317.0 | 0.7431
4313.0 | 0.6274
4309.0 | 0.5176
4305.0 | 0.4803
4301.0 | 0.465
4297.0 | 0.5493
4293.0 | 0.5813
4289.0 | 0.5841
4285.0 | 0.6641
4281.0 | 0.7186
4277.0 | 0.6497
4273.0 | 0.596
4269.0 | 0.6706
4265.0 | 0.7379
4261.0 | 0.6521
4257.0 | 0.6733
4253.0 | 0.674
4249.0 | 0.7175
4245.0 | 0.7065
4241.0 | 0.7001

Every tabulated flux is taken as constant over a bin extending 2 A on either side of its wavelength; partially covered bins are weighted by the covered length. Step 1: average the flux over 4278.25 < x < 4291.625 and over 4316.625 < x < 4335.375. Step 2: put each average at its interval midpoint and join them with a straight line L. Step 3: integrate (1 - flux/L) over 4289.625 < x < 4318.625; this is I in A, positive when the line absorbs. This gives 5.3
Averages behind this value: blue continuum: 0.652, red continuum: 0.737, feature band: 0.565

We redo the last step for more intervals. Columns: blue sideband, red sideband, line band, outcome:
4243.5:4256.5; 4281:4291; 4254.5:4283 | -0.13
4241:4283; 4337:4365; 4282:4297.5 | 2.24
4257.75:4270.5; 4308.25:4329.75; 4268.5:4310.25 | 5.92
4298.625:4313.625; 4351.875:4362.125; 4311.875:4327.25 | -3.28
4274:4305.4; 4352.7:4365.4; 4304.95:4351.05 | 0.16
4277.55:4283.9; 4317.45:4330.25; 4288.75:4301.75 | 2.90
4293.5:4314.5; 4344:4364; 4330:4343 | -1.09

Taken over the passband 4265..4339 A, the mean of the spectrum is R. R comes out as 0.644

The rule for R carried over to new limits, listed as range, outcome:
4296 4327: 0.605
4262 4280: 0.666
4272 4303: 0.601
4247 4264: 0.683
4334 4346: 0.746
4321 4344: 0.736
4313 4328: 0.715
